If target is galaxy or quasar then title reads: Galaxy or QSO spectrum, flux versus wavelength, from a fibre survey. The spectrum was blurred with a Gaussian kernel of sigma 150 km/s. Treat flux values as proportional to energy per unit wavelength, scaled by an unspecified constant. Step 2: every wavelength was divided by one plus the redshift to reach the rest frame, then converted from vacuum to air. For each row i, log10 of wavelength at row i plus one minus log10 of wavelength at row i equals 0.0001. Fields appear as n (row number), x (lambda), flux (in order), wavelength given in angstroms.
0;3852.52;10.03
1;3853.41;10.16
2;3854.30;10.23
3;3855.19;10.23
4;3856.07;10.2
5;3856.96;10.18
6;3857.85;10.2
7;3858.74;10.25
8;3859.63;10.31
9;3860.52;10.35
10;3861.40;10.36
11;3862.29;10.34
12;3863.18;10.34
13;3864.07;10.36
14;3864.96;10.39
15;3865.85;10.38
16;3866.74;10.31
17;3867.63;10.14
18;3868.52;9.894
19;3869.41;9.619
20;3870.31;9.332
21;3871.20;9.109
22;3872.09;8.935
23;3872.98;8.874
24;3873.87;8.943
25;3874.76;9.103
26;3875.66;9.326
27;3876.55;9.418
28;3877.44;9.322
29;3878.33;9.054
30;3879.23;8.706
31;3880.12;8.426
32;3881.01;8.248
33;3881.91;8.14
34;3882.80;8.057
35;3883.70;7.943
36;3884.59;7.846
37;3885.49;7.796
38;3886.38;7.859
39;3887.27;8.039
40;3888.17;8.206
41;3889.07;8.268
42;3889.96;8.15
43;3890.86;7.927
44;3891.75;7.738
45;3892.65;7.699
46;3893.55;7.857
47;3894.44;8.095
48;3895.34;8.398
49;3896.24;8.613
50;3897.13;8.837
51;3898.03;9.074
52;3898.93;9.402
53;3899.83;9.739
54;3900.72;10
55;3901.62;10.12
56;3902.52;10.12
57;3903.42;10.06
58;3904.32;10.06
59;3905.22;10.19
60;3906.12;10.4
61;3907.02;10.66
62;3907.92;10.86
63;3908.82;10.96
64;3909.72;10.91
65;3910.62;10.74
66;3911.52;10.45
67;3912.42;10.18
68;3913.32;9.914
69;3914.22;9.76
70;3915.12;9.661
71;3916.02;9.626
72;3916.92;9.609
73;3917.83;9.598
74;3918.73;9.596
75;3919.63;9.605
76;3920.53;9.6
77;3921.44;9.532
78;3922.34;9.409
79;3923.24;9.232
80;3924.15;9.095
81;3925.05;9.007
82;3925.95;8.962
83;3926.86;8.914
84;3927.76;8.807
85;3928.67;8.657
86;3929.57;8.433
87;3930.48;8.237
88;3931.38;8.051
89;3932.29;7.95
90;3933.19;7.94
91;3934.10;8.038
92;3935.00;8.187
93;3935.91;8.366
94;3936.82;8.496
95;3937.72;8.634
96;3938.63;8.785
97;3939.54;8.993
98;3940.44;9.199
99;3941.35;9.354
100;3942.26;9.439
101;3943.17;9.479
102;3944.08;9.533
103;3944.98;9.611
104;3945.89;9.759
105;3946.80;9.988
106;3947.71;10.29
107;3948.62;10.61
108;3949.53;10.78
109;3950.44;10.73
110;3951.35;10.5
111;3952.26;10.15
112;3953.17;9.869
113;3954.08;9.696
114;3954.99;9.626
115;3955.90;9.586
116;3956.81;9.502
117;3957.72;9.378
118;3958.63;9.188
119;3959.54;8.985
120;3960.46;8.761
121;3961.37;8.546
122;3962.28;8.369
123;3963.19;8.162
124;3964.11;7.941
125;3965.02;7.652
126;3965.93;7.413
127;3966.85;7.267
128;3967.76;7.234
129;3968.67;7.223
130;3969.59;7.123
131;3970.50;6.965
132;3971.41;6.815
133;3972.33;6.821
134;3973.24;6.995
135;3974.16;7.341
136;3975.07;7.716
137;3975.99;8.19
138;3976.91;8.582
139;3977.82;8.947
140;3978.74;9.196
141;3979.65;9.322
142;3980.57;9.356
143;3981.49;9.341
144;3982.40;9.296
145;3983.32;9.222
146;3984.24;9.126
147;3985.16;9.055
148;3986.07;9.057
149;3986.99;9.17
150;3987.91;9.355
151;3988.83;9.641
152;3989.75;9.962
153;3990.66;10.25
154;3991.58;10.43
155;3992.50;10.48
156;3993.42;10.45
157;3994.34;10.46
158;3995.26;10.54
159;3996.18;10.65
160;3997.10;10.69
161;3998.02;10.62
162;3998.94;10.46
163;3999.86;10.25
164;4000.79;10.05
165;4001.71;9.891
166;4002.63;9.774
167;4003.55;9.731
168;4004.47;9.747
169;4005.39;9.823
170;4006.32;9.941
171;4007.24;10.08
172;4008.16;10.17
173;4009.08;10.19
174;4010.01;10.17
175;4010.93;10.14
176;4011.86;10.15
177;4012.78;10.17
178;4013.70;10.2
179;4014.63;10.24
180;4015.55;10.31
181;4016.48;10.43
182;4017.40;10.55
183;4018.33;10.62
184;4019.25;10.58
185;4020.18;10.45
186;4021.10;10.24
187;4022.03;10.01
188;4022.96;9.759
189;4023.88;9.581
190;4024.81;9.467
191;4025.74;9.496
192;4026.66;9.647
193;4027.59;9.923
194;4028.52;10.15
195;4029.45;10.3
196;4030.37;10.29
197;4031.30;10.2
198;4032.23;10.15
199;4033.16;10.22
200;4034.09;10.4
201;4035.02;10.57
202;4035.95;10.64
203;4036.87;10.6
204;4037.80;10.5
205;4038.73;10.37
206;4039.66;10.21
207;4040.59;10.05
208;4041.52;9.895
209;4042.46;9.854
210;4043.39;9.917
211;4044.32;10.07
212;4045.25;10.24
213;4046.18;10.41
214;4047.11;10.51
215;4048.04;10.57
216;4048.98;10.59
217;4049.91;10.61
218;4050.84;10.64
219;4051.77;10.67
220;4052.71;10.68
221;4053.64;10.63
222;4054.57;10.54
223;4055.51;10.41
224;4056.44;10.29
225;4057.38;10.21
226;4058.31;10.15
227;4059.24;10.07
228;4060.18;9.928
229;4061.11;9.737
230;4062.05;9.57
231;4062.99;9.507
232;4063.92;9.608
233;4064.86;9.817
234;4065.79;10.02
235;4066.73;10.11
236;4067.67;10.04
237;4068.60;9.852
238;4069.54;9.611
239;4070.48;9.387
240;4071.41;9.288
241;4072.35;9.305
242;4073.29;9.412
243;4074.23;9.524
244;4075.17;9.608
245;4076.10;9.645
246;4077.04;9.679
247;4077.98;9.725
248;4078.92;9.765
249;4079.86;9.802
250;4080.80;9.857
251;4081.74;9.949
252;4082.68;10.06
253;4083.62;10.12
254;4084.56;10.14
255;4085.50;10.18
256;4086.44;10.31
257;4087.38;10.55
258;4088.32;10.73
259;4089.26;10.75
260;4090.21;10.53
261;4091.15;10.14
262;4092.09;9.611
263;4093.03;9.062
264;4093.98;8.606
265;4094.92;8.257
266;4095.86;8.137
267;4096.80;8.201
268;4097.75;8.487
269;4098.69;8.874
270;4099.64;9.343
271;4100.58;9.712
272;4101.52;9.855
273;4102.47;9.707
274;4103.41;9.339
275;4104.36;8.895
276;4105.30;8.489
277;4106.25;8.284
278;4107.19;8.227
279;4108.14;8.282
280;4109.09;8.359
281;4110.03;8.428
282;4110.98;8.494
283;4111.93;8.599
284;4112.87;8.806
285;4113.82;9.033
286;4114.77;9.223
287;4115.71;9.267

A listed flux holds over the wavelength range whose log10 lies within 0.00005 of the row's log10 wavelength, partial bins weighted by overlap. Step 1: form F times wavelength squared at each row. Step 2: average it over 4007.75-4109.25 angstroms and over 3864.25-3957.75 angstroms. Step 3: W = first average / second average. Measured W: 1.1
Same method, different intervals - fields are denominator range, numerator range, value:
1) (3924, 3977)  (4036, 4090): 1.22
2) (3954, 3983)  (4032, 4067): 1.28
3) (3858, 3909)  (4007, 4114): 1.16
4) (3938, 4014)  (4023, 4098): 1.11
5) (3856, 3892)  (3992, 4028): 1.19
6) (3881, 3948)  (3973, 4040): 1.14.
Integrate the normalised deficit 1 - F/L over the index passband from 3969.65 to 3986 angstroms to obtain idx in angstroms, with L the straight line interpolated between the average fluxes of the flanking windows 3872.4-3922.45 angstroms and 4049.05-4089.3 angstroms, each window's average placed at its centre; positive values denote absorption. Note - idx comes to 2.1 angstroms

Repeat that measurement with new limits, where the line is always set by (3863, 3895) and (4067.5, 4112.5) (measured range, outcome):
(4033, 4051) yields -2.1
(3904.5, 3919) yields -2.1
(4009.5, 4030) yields -2.0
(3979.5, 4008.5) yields -2.4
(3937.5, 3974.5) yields 0.7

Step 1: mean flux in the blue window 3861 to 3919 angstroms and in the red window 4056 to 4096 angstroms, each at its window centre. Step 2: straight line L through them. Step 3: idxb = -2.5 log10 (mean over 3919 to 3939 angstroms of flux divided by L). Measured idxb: 0.08 mag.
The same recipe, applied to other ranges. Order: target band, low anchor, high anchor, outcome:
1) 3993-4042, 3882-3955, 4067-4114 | -0.097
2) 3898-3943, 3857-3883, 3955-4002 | -0.015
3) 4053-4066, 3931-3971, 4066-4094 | -0.037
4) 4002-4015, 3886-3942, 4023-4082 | -0.031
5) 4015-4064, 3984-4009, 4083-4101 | -0.044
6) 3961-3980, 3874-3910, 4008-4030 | 0.237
